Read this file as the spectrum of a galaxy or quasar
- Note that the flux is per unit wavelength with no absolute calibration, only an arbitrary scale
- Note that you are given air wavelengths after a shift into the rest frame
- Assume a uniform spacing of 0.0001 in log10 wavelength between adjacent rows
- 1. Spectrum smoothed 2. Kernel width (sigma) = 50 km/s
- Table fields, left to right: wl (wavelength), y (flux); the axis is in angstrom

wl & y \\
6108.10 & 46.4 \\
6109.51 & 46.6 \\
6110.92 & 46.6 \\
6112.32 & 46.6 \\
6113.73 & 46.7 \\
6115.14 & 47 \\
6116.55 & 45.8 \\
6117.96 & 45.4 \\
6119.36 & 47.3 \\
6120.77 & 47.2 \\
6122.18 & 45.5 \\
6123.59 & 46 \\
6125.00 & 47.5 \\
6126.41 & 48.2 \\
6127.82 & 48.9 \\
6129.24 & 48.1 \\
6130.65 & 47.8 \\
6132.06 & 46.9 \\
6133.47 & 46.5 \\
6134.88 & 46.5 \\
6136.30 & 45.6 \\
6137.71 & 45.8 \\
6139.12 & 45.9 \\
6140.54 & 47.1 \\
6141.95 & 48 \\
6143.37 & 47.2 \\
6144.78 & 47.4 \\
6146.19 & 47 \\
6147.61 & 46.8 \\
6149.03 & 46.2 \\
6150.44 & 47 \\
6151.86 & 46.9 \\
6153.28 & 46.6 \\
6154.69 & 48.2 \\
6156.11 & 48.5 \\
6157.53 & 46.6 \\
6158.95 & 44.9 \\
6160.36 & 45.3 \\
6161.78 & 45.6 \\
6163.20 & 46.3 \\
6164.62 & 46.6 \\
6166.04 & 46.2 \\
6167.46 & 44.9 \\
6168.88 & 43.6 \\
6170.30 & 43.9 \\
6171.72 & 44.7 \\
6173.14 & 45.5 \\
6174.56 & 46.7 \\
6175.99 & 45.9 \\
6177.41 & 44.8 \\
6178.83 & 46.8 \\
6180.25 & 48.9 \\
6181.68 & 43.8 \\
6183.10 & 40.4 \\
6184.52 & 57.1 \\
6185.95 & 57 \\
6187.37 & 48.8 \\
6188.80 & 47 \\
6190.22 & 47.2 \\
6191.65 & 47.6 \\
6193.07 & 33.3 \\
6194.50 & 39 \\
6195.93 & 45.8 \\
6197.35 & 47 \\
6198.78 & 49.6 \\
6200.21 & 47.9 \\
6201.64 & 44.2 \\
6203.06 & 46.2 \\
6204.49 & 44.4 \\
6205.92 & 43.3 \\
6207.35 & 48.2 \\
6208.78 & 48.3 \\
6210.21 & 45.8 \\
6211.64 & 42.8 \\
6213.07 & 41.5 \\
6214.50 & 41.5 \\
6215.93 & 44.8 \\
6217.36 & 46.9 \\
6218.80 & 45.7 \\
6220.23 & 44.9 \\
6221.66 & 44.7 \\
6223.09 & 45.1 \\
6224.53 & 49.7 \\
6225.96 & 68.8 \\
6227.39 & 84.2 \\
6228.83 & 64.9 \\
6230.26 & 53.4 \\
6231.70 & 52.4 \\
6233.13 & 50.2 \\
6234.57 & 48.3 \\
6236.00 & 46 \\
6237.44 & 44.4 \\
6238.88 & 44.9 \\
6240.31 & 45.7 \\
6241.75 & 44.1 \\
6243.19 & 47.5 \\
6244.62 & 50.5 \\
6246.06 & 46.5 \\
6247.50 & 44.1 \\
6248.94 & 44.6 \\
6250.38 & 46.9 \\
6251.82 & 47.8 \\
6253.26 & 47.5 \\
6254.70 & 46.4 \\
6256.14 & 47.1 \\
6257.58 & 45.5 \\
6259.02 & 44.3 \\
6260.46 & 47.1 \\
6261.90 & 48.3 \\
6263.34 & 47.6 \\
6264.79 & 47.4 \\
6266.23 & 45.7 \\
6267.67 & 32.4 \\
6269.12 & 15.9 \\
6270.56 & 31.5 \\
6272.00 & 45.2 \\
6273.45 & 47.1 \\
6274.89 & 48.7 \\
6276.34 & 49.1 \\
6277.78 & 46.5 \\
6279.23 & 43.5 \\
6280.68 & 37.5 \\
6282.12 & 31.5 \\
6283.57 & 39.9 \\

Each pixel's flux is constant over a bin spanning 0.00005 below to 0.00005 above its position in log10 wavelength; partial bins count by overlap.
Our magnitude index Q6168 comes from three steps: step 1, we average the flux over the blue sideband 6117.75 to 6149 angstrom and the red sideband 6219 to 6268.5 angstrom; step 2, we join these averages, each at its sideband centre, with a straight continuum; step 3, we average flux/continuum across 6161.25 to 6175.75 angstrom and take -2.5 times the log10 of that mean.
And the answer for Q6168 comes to 0.05 mag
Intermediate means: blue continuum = 46.9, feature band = 45.4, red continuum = 48.7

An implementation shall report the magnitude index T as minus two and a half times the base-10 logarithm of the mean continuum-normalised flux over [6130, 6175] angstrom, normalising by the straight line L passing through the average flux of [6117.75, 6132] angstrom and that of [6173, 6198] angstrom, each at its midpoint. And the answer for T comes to 0.01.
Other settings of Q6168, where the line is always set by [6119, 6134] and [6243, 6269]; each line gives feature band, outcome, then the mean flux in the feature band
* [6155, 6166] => 0.01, 46.3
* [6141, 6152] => 0.00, 47.1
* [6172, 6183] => 0.02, 45.7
